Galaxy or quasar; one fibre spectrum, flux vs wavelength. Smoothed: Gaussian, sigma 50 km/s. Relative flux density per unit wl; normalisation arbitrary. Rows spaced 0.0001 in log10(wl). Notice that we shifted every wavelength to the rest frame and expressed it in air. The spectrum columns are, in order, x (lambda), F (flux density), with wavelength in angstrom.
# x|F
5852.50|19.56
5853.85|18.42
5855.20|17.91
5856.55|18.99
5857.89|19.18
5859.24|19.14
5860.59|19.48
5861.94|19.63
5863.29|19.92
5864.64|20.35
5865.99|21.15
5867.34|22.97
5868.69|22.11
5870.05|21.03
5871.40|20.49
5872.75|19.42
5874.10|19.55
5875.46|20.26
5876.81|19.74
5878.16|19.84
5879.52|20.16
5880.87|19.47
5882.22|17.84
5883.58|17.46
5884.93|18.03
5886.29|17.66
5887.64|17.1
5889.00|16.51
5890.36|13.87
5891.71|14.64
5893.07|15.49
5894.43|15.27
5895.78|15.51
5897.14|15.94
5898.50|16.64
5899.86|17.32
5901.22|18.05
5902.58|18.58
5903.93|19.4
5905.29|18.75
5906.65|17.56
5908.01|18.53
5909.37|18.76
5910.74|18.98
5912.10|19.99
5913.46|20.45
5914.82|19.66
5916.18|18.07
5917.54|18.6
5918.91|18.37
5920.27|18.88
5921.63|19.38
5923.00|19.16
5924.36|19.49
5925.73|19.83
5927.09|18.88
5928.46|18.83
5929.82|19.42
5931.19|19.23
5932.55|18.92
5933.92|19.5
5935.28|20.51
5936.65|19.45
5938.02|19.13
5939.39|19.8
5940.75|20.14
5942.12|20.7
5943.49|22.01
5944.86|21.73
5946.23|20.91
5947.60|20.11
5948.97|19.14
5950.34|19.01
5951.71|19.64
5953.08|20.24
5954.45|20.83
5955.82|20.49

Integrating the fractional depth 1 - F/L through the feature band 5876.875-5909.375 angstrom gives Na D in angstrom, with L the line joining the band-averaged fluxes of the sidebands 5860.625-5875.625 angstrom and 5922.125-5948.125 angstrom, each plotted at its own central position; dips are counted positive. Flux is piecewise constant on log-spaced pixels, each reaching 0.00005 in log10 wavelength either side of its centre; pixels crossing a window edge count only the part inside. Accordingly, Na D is 4.6 angstrom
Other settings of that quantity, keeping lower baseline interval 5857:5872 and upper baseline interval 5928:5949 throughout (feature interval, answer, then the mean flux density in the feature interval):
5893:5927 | 3.1 angstrom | 18.3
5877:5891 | 1.7 angstrom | 17.9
